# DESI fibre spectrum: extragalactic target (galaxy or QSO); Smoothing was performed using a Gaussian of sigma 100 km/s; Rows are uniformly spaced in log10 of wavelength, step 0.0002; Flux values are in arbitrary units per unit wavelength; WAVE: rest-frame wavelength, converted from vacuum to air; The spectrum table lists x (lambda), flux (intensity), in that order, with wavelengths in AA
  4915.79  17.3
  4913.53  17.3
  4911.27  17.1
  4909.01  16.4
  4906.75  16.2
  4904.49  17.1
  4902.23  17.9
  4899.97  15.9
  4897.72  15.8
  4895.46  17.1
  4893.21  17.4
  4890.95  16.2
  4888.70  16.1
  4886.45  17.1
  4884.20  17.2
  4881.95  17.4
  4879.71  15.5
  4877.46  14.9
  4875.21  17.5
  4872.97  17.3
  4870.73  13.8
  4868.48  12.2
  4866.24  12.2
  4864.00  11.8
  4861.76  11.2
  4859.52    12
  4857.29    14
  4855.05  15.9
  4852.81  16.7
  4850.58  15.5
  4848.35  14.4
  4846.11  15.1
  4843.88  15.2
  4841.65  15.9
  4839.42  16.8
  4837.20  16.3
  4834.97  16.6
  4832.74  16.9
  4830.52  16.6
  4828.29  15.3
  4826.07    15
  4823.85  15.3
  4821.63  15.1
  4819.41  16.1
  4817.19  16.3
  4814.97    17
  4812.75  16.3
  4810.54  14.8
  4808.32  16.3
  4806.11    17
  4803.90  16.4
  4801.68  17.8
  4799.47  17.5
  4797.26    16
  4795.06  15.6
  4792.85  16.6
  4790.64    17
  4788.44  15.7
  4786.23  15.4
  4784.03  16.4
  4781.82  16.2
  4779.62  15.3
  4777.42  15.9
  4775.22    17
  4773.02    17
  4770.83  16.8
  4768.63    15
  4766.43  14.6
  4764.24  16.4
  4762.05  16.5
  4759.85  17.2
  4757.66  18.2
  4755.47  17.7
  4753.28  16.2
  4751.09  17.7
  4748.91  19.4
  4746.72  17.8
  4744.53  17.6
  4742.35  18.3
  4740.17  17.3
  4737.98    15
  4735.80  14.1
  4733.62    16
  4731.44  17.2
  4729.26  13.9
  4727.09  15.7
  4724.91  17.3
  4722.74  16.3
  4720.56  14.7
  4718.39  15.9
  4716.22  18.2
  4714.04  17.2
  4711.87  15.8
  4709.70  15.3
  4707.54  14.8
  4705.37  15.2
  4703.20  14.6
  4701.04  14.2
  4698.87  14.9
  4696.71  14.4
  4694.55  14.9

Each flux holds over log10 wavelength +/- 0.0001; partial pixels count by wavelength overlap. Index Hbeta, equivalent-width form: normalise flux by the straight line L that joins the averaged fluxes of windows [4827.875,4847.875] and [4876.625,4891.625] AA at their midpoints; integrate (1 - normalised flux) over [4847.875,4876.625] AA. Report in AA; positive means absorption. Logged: 3.6 AA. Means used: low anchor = 16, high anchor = 16.4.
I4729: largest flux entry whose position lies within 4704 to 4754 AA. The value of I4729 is 19.4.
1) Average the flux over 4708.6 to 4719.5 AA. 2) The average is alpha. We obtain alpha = 16.5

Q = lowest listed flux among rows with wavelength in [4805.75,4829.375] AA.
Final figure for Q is 14.8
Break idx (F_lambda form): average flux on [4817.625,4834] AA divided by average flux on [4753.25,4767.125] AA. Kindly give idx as 0.9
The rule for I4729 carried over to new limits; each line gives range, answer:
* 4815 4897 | 17.5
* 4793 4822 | 17.8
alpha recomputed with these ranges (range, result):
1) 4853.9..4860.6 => 14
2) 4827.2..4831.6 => 15.9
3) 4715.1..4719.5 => 17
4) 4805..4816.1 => 16.3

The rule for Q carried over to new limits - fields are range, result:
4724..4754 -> 13.9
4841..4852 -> 14.4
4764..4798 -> 14.6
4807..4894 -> 11.2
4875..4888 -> 14.9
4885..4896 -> 16.1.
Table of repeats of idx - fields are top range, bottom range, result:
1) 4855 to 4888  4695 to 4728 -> 0.94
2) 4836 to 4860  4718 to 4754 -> 0.93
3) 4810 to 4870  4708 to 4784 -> 0.91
